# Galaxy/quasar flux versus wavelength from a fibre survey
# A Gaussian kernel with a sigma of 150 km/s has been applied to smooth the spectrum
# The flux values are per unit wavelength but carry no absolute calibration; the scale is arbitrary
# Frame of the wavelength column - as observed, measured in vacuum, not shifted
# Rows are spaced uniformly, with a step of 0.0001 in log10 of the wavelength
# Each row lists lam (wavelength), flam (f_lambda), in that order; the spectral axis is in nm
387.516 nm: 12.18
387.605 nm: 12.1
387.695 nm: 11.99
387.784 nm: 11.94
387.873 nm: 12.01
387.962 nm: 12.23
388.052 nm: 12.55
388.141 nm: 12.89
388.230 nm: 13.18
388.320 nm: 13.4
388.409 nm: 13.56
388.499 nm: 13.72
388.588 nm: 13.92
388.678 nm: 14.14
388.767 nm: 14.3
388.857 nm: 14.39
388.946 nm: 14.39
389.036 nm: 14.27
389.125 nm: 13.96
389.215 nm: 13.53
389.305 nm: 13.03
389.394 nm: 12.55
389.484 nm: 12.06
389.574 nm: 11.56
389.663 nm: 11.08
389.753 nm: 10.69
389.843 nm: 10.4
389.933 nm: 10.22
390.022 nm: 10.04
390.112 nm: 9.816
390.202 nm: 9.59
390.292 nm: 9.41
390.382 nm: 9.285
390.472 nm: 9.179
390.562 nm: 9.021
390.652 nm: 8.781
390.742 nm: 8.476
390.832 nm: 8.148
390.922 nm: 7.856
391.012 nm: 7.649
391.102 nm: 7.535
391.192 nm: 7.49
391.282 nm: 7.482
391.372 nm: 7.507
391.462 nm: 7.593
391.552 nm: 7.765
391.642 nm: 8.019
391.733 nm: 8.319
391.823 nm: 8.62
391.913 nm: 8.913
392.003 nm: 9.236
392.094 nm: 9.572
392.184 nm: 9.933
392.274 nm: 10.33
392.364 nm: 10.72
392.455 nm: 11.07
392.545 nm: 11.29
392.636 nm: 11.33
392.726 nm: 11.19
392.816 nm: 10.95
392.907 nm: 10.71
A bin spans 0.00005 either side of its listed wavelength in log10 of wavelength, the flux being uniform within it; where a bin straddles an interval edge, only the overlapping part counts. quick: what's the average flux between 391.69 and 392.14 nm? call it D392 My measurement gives 8.94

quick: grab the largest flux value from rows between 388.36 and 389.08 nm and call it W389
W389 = 14.39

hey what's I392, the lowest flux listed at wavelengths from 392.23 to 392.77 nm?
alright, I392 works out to 10.33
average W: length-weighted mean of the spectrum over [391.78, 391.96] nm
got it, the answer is 8.8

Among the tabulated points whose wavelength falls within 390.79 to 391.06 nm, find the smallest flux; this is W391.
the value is 7.649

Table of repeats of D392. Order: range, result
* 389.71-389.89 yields 10.5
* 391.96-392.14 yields 9.39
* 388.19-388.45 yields 13.4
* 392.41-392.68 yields 11.2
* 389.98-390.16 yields 9.9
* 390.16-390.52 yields 9.35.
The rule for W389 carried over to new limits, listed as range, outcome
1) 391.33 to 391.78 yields 8.319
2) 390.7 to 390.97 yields 8.476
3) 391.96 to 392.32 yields 10.33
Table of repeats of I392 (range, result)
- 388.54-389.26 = 13.53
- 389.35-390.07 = 10.04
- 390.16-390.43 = 9.285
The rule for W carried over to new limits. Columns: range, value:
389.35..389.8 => 11.6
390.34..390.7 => 9.05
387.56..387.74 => 12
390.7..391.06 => 8.03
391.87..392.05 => 9.06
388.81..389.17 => 14.3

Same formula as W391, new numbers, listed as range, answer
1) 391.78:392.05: 8.62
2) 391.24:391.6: 7.482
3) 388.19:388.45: 13.18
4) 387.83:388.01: 12.01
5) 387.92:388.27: 12.23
